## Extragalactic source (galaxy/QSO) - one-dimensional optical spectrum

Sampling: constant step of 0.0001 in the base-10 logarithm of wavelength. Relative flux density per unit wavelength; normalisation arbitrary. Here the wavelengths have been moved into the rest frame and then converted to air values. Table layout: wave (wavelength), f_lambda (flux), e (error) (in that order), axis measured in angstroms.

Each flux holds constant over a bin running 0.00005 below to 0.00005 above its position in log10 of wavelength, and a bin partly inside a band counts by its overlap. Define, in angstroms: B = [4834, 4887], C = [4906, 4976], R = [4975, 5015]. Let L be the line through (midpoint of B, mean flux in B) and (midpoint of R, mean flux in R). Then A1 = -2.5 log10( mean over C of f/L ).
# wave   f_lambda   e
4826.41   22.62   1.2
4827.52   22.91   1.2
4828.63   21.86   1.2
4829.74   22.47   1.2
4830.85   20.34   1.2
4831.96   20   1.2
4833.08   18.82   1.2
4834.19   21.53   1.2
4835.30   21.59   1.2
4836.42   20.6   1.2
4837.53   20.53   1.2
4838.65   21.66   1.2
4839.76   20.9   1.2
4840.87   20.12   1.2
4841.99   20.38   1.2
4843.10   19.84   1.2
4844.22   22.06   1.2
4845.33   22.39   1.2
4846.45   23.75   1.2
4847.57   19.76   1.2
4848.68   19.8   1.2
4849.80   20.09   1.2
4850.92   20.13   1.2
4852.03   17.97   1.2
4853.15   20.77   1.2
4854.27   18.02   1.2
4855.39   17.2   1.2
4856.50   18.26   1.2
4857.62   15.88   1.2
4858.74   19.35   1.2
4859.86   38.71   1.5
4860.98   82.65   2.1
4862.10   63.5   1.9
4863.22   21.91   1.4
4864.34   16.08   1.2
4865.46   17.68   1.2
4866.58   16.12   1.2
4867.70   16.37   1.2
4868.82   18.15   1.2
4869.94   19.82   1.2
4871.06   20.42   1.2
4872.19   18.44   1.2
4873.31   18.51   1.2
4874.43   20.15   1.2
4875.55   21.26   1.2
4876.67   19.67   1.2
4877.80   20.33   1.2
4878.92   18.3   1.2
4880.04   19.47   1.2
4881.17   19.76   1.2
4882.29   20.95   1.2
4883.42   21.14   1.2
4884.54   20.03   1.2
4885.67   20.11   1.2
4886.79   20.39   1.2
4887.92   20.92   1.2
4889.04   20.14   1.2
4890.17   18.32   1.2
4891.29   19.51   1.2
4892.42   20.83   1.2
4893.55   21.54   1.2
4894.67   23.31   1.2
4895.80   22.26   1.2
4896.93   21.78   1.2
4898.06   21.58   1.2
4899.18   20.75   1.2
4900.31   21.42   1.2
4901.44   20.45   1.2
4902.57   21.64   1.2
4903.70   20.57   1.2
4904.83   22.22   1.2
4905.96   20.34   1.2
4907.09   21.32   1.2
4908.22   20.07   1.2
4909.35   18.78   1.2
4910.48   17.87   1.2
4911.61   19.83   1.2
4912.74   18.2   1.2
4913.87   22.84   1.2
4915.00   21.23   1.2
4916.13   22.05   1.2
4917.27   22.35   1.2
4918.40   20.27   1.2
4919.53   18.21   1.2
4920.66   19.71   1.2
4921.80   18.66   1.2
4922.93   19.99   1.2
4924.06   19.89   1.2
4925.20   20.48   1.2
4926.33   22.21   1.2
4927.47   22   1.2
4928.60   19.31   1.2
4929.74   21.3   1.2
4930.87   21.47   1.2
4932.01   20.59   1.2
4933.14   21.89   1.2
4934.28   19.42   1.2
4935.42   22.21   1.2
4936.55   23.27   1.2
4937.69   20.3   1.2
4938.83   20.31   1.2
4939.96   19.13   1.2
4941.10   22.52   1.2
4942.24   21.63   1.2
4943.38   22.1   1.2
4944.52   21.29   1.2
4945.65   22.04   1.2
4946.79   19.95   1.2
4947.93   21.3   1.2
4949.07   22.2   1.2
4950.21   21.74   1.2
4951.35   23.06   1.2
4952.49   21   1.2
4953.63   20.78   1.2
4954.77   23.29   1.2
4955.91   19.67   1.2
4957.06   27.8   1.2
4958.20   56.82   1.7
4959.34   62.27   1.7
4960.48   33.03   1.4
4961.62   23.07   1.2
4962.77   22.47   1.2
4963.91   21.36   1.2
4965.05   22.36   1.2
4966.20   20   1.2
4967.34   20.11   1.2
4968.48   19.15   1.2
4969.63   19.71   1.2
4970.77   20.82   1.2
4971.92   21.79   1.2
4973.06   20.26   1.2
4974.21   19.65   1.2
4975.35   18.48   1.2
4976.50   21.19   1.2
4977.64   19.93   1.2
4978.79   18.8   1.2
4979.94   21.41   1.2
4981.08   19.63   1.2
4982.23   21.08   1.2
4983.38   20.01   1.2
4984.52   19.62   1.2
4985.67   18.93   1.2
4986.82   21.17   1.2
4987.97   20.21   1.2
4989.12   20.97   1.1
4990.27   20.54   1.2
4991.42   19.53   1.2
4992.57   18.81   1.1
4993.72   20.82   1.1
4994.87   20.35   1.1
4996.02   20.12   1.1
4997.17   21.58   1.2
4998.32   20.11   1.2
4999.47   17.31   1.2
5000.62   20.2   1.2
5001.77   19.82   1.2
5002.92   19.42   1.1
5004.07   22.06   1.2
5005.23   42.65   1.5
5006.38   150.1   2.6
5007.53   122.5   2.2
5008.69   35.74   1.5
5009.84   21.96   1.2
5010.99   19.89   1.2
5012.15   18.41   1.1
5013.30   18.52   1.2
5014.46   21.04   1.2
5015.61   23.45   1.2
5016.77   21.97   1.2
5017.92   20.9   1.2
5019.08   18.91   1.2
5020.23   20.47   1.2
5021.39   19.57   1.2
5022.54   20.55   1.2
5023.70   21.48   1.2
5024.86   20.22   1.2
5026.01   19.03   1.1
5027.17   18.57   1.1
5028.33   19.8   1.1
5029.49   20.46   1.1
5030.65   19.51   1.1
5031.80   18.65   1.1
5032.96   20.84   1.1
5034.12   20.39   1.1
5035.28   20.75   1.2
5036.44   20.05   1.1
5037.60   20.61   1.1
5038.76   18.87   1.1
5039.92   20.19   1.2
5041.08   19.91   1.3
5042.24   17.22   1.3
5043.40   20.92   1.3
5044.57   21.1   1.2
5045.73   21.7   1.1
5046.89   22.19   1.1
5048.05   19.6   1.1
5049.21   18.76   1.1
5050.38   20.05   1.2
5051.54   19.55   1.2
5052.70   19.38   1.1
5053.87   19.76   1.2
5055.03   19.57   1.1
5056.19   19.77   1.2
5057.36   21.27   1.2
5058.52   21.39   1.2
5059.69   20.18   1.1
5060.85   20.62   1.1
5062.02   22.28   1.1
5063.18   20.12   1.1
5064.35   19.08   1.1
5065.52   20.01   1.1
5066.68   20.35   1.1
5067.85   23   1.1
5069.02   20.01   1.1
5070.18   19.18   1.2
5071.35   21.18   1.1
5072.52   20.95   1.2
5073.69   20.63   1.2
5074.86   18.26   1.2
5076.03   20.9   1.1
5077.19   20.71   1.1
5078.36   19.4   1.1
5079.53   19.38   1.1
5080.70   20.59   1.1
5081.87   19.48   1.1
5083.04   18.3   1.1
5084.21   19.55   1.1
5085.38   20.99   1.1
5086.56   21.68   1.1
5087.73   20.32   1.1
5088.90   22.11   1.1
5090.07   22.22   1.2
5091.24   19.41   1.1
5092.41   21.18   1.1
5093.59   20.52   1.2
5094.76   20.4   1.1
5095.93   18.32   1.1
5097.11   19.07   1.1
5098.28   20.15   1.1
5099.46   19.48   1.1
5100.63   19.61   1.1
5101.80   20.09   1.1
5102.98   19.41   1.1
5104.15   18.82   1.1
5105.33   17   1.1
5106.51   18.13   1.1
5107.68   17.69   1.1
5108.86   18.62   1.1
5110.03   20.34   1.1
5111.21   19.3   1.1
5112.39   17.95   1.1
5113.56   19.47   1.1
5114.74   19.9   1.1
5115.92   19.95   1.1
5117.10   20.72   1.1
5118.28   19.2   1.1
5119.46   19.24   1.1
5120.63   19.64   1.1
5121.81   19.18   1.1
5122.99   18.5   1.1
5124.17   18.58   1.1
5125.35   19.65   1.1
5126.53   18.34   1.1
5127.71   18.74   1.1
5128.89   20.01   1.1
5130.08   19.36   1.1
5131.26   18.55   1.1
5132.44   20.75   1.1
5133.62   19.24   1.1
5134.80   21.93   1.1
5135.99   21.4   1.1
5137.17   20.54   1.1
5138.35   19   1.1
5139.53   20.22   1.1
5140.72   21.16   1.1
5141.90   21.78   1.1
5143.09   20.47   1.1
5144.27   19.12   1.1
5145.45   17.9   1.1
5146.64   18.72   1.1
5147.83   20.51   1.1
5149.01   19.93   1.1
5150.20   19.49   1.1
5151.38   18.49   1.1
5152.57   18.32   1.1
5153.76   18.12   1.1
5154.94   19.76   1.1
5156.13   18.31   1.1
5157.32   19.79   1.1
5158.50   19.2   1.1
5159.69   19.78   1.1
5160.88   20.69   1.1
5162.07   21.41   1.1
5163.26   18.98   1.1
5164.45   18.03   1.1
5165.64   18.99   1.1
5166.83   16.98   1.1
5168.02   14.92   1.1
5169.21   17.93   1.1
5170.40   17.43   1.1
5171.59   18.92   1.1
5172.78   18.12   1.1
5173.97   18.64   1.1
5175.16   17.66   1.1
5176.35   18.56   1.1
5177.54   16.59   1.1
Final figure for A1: 0.149 mag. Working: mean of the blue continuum 22.4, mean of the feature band 22.4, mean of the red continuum 27.9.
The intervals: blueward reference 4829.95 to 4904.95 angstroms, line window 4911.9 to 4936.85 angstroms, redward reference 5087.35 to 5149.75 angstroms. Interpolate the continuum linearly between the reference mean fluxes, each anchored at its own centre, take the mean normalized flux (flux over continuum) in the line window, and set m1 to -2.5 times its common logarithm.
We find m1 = 0.03 mag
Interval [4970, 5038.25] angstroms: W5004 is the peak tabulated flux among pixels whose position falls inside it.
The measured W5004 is 150.1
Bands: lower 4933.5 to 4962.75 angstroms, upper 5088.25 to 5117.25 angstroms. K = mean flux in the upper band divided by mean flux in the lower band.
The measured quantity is 0.78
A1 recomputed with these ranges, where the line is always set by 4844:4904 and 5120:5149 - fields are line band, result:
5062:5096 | 0.00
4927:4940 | 0.03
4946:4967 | -0.24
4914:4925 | 0.07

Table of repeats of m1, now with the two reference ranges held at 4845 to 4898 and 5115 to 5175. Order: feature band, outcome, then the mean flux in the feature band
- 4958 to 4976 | -0.20 mag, 25.7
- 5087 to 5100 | -0.02 mag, 20.3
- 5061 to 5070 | -0.02 mag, 20.6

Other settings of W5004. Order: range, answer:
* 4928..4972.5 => 62.27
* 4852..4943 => 82.65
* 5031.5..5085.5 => 23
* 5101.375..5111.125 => 20.34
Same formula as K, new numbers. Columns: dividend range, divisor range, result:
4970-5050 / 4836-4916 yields 1.10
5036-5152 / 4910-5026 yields 0.82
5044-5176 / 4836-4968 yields 0.88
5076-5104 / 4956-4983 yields 0.81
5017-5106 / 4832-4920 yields 0.93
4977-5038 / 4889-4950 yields 1.21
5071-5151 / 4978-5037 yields 0.78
